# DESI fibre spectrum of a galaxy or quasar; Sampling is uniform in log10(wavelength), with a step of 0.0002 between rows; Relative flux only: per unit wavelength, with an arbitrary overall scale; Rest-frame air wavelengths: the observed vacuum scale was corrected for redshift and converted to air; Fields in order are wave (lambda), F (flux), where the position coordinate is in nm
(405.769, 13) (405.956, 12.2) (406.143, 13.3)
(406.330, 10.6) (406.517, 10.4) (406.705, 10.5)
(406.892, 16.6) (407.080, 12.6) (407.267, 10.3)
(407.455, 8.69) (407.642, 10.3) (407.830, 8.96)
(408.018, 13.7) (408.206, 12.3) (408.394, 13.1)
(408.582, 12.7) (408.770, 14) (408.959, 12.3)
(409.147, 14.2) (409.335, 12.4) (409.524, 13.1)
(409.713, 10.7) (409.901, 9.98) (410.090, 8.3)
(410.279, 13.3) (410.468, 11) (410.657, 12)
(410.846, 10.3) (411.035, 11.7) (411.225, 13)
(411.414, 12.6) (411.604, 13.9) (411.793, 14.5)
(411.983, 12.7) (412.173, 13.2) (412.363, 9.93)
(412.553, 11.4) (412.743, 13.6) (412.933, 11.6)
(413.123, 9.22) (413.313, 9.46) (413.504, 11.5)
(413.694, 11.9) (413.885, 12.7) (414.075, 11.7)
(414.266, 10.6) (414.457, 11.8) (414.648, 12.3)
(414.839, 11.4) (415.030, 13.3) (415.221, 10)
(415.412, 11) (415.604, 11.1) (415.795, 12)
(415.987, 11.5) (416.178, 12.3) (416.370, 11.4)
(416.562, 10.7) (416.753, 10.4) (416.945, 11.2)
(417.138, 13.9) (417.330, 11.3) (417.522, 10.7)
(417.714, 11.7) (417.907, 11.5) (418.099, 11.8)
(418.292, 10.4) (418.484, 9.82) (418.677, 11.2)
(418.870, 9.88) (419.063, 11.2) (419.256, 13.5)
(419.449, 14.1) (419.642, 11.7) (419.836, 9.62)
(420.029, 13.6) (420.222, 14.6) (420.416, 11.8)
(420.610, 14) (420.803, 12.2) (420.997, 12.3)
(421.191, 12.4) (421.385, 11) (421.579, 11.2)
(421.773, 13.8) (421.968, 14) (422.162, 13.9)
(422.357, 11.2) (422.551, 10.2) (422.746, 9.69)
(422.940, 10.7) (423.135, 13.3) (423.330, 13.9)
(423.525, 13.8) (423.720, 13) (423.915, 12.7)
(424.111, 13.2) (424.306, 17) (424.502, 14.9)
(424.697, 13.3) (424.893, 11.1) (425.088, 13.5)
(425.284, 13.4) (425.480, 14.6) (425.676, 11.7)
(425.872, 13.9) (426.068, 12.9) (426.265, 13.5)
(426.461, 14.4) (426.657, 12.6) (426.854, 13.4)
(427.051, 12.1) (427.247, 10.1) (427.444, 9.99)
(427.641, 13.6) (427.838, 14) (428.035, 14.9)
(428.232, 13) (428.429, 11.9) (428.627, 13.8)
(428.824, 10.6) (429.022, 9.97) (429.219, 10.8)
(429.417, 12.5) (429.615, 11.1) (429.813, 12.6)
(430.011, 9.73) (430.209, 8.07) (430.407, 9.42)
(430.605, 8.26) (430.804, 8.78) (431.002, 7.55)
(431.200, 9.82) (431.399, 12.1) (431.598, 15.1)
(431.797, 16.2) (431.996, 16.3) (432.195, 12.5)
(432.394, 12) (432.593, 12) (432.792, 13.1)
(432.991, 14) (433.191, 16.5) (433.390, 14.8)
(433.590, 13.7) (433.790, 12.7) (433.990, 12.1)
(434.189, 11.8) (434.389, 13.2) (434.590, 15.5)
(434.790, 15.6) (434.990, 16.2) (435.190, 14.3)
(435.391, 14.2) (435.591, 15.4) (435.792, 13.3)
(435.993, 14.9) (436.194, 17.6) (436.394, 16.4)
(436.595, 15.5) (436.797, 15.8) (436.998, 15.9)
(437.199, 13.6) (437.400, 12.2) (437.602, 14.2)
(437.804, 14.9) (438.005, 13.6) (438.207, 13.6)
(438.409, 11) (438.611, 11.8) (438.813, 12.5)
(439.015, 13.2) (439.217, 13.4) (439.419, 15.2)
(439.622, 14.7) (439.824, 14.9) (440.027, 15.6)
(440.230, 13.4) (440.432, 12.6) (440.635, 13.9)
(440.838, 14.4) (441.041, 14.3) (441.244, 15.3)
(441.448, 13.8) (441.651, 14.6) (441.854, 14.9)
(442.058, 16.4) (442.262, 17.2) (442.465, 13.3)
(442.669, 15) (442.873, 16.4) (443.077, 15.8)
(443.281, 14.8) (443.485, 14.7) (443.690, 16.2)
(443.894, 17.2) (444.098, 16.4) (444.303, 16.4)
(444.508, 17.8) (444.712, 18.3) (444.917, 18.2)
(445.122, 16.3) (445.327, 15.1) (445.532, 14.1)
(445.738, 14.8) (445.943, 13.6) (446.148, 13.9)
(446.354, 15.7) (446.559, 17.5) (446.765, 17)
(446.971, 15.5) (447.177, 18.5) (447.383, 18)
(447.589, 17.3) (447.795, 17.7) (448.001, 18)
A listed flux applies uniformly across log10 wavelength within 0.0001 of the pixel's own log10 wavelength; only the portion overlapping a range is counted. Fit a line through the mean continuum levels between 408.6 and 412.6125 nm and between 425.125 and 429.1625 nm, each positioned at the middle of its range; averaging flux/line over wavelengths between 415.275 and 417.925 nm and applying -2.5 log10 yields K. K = 0.08 mag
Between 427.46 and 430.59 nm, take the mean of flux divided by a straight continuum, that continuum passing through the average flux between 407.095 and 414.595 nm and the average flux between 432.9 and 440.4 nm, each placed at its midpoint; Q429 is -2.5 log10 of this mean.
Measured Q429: 0.17 mag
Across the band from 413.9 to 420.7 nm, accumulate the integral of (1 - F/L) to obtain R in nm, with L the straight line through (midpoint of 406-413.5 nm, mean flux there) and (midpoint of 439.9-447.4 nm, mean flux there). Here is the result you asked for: 0.528 nm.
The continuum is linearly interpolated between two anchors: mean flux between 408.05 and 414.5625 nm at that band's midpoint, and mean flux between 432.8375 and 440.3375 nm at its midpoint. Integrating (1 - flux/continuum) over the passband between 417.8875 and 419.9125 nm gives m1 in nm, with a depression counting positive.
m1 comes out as 0.21 nm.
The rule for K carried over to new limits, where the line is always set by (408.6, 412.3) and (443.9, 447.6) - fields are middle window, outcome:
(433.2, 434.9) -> 0.09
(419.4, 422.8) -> 0.10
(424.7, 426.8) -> 0.07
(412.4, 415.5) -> 0.11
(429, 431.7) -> 0.36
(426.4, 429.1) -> 0.15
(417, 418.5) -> 0.14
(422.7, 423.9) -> 0.10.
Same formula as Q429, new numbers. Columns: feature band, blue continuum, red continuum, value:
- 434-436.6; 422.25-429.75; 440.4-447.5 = -0.04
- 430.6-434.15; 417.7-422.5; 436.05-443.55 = 0.07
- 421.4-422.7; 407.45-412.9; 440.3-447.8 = 0.10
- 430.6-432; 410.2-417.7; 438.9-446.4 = 0.18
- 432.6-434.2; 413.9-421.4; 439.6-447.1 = 0.03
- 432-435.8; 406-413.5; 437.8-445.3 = 0.02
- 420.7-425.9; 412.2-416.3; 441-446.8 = 0.00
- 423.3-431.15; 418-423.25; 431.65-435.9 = 0.07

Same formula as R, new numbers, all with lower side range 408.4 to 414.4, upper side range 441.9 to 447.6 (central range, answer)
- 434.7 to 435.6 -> -0.01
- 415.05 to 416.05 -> 0.09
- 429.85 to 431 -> 0.43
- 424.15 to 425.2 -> -0.03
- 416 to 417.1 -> 0.11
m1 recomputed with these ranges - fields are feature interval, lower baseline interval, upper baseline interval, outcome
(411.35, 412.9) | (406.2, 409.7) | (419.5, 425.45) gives -0.06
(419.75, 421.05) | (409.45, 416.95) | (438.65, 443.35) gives -0.03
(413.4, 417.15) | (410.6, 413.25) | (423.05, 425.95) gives 0.27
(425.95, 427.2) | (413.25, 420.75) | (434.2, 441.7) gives -0.02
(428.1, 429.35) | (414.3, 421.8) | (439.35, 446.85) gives 0.14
